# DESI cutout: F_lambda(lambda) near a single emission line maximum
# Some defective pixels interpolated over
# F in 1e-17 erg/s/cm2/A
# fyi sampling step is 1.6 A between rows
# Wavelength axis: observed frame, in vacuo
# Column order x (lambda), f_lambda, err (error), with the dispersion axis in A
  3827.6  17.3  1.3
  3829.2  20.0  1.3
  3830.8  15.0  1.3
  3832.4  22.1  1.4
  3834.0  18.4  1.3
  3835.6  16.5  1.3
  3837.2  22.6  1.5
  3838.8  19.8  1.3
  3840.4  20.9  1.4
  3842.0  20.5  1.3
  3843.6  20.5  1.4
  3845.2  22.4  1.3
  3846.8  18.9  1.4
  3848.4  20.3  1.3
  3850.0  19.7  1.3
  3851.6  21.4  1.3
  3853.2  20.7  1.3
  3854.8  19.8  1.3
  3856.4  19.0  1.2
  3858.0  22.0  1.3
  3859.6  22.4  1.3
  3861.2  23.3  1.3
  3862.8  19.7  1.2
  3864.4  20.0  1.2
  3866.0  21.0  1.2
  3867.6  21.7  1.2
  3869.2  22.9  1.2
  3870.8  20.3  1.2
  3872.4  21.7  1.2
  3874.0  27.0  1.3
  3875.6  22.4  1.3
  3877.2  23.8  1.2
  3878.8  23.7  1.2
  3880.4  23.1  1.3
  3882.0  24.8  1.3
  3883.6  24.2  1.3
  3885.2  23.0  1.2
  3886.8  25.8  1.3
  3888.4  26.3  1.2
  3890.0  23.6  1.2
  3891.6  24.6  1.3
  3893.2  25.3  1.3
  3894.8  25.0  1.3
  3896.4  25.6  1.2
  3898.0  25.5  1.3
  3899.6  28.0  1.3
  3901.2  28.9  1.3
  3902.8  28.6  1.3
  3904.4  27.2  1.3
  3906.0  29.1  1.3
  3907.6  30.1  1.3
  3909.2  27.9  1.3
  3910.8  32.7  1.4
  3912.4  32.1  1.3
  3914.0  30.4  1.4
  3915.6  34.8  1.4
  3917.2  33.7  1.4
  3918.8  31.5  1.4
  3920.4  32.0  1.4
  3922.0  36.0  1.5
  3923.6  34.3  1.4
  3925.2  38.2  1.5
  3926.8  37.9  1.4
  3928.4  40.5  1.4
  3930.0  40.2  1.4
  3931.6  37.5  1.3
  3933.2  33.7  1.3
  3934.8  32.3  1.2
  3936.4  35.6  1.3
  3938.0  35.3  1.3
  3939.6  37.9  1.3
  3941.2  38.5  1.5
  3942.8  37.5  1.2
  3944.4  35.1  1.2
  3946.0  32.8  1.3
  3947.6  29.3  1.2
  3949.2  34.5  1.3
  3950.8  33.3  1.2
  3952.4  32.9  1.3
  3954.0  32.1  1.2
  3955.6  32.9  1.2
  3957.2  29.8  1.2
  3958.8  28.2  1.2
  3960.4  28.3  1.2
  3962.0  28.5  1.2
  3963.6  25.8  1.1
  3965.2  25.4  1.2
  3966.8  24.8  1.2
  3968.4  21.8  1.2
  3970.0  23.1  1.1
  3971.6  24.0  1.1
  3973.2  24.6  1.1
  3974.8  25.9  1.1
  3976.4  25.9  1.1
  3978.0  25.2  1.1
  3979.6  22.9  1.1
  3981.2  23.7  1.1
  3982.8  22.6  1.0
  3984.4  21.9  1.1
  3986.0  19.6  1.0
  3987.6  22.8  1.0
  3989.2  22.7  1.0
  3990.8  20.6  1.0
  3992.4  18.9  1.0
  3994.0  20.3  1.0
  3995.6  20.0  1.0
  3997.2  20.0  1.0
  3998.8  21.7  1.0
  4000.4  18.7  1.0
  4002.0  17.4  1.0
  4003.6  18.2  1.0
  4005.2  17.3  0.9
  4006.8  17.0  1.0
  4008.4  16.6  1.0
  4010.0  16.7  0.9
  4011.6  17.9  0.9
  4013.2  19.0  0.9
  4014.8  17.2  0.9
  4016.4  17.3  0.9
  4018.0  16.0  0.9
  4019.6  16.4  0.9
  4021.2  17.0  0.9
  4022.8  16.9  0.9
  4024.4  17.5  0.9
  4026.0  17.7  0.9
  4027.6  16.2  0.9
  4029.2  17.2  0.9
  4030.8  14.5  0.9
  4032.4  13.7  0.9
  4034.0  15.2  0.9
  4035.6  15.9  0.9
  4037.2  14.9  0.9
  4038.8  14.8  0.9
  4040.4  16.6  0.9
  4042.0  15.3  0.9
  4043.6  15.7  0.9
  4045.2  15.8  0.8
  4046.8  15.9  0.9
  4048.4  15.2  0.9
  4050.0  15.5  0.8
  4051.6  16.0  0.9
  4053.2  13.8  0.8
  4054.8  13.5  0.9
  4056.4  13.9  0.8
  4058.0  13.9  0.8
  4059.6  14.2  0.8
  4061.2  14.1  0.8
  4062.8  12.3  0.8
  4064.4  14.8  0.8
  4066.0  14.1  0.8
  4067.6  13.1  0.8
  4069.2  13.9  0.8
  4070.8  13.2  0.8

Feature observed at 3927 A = Mg II 2798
